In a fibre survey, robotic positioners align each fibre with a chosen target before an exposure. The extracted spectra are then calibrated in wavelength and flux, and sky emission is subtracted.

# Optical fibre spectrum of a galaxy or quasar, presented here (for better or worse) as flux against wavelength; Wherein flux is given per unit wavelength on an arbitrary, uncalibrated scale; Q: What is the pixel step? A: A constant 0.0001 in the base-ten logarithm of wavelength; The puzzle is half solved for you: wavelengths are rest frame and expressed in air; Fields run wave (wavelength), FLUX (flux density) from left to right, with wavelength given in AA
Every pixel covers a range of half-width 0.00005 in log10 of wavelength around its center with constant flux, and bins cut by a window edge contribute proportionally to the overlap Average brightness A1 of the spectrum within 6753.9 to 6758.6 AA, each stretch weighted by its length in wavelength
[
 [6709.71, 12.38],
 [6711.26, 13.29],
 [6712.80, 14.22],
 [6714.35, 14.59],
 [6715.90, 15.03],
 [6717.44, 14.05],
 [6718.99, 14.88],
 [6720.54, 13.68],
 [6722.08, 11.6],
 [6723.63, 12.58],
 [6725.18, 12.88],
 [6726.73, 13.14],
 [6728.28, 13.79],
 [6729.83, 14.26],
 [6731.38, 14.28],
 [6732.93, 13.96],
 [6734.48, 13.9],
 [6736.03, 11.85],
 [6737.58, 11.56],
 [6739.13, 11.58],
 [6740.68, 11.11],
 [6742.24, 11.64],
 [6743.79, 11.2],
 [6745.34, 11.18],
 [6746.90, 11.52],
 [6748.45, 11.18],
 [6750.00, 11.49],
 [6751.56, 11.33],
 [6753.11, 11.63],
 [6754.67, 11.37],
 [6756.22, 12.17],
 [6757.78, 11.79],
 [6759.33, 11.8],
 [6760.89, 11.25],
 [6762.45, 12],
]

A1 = 11.8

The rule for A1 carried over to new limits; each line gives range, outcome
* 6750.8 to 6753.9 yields 11.5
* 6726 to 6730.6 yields 13.7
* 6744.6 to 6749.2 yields 11.3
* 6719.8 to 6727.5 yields 12.8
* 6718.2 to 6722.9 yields 13.4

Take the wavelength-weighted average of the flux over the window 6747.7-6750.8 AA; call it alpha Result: 11.3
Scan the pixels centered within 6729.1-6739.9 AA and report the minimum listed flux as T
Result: 11.56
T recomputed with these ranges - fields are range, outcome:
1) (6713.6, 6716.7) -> 14.59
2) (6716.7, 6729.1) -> 11.6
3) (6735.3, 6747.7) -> 11.11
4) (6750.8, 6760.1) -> 11.33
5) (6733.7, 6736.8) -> 11.85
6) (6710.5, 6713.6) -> 13.29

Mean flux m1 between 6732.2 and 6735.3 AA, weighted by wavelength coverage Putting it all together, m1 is 13.9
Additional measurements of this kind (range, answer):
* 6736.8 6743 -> 11.5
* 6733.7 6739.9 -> 12.2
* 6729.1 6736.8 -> 13.6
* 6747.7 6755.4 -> 11.4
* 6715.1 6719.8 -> 14.6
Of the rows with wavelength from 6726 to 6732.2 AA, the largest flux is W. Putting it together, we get 14.28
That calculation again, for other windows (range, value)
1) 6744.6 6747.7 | 11.52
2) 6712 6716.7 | 15.03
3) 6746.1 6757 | 12.17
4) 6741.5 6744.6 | 11.64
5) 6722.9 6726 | 12.88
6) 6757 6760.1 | 11.8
